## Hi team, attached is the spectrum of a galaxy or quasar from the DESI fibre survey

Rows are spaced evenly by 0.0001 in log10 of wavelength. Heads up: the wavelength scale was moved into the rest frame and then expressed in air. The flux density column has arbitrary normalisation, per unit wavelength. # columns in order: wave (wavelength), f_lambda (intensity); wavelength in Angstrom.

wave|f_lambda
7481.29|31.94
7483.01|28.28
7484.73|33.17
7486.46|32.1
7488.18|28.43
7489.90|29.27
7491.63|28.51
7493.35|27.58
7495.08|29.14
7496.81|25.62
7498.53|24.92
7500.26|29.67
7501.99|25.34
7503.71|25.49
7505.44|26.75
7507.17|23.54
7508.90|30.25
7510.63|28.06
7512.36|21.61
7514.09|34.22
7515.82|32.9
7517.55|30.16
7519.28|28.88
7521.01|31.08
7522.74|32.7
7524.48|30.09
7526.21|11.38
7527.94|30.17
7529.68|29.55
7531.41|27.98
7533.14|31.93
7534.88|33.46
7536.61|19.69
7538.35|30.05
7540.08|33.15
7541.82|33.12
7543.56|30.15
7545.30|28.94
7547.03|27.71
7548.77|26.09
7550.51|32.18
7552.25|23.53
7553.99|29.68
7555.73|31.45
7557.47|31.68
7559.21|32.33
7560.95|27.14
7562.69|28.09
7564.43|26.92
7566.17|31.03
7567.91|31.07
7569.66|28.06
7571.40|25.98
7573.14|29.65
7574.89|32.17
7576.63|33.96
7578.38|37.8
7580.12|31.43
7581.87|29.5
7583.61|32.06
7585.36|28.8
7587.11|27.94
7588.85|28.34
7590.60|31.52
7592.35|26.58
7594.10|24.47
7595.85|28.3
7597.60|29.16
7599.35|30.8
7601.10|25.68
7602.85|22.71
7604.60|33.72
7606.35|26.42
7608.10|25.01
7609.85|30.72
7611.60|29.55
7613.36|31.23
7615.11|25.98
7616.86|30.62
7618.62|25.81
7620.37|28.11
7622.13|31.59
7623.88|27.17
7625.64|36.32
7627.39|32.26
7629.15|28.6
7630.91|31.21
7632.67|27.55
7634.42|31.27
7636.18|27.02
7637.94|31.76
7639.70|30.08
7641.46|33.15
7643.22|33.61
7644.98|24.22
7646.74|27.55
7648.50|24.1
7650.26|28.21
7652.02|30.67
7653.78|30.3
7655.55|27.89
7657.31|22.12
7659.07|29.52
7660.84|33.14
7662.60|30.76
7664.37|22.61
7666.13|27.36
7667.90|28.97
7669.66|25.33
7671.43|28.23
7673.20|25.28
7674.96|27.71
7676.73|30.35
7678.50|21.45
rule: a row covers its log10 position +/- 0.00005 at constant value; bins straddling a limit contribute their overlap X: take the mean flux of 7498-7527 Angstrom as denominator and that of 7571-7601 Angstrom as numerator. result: 1.08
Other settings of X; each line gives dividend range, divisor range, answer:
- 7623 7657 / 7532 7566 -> 1.00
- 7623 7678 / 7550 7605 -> 0.98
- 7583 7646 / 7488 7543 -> 1.03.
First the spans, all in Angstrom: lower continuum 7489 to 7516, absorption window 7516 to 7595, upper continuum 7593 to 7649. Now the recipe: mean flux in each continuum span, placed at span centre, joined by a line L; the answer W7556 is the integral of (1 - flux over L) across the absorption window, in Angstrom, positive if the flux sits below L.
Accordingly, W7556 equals -3.3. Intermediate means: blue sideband 27.5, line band 29.4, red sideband 29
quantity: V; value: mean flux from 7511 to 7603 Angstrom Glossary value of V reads 29.2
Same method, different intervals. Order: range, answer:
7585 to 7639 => 28.9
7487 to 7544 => 28.3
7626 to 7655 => 29.6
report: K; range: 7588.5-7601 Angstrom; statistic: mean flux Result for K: 28.3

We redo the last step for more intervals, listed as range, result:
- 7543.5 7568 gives 29.1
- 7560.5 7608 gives 29.2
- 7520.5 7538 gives 27.8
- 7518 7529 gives 27.5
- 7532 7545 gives 30.1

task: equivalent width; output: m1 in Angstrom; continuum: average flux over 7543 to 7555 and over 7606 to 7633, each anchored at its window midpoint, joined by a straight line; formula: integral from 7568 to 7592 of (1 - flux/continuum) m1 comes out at -1.4 Angstrom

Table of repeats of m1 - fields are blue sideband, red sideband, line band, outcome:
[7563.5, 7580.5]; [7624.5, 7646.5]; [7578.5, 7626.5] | 2.5 Angstrom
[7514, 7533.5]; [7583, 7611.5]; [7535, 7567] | -0.5 Angstrom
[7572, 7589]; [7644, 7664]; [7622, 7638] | -0.7 Angstrom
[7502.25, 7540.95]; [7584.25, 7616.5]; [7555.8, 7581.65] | -2.1 Angstrom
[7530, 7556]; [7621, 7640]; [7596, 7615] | 1.1 Angstrom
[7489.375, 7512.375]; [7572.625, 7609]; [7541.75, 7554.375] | -0.2 Angstrom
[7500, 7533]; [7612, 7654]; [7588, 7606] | 0.6 Angstrom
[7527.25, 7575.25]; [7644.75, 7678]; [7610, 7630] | -1.1 Angstrom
